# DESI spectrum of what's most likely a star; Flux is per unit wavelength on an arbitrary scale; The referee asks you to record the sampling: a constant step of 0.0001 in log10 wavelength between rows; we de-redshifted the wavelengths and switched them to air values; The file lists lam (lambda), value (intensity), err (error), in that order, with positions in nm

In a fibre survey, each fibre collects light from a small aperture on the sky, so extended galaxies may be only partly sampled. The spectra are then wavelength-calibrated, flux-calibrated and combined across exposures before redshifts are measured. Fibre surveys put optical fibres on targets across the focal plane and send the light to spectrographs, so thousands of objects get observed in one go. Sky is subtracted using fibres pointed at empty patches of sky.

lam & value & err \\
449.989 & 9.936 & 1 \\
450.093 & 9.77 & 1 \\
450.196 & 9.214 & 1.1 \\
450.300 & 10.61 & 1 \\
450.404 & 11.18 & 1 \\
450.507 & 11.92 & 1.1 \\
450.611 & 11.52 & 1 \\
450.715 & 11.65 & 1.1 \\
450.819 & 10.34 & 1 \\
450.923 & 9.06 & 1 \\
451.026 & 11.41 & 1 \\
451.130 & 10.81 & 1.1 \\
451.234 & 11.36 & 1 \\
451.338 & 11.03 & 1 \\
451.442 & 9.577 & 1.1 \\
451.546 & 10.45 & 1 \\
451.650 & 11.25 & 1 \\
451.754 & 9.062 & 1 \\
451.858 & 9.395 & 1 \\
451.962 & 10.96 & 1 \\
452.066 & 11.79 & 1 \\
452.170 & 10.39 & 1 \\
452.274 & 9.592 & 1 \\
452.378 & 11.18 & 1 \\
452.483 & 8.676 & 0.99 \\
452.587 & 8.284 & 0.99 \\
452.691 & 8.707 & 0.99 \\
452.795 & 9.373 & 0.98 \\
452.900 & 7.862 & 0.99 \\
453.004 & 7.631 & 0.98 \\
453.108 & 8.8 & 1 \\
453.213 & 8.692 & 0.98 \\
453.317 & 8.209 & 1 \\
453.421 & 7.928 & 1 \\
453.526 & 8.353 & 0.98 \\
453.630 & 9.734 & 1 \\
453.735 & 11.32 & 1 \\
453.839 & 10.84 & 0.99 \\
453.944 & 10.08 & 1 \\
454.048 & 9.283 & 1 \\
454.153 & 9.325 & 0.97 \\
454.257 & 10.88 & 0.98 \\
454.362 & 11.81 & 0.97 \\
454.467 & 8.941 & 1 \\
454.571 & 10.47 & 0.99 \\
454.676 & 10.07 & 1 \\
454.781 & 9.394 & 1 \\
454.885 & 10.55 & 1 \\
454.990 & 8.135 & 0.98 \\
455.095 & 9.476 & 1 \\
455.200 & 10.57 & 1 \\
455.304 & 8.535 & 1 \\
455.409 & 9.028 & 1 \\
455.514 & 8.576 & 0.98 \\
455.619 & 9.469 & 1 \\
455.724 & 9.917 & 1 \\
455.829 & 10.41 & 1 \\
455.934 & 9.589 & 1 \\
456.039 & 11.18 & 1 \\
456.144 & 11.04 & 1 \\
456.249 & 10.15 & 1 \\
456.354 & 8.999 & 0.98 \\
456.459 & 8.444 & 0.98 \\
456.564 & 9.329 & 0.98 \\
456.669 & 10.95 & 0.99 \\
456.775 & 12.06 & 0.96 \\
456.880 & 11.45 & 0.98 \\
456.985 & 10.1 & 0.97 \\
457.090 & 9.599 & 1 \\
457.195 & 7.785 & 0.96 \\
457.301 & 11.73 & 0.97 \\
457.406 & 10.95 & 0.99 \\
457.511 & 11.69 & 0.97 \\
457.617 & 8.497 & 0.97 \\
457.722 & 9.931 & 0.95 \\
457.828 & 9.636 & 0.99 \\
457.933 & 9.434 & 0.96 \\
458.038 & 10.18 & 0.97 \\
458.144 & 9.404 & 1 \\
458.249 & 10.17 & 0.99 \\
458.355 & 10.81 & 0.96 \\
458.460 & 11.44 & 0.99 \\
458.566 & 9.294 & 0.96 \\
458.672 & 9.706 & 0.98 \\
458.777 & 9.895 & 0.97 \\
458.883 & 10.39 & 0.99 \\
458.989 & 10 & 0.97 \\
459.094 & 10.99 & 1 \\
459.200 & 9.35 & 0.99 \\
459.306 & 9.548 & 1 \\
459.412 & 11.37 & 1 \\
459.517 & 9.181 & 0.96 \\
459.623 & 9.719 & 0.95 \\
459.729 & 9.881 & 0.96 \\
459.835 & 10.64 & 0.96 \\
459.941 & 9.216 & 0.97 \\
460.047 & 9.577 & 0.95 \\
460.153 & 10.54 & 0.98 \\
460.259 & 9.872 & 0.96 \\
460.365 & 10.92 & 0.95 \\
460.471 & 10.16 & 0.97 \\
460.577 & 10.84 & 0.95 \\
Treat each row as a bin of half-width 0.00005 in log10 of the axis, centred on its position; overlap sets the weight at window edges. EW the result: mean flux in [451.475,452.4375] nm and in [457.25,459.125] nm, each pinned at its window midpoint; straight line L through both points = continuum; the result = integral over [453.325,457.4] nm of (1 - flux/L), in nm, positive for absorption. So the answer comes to 0.17 nm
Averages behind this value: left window 10.4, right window 10.2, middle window 9.88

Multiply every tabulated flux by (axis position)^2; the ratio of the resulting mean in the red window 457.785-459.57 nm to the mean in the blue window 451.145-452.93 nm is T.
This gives 1.04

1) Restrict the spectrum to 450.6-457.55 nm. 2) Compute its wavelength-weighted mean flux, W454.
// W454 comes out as 9.92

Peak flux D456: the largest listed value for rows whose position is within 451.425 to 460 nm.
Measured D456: 12.06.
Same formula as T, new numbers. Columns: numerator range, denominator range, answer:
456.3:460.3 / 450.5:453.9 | 1.04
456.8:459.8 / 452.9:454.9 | 1.08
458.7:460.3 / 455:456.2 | 1.04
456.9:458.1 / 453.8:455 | 1.01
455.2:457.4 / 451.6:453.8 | 1.08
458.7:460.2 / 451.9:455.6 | 1.08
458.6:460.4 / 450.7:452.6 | 1.00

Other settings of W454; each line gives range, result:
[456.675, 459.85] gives 10.2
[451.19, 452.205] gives 10.5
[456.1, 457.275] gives 10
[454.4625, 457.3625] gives 9.88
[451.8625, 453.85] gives 9.36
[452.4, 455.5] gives 9.35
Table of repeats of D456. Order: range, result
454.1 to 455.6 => 11.81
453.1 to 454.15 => 11.32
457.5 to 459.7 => 11.69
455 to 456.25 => 11.18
